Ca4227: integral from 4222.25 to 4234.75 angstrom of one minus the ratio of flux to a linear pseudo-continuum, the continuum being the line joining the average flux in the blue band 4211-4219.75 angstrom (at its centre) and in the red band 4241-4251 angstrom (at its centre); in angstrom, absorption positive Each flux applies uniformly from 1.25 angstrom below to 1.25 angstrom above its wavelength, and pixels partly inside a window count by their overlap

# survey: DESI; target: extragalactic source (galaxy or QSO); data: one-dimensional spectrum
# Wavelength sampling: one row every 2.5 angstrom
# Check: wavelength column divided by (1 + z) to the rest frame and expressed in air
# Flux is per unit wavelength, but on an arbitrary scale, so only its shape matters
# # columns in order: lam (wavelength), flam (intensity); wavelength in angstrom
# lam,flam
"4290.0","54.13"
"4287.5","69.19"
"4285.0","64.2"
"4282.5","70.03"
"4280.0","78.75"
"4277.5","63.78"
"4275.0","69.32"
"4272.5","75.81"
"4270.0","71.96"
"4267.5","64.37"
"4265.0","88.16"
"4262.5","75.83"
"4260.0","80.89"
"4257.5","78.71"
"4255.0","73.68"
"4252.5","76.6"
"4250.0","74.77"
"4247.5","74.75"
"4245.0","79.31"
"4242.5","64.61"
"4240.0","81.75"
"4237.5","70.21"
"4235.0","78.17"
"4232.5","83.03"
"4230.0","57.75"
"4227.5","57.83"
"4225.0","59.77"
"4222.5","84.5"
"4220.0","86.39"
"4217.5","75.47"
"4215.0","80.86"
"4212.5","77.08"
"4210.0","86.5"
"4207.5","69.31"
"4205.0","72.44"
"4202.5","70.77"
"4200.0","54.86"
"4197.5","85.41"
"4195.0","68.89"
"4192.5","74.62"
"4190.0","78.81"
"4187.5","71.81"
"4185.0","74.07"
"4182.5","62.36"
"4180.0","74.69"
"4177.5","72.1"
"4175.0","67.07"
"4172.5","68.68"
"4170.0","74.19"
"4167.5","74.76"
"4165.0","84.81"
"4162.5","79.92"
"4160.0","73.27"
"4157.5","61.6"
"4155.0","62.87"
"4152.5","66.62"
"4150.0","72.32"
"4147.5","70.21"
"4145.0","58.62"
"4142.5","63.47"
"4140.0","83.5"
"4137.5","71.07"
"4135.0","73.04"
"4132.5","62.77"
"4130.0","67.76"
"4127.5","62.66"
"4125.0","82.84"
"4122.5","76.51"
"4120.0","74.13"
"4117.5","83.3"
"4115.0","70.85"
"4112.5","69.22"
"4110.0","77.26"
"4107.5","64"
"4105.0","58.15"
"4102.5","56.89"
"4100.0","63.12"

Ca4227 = 1.4 angstrom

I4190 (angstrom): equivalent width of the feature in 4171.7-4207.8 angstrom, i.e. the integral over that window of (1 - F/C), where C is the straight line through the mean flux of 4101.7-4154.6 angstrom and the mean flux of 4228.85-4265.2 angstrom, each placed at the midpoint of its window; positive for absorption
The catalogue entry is 0.8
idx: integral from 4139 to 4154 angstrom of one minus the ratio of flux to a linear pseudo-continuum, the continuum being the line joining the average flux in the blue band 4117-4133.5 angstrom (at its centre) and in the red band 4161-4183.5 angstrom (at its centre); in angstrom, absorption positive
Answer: 0.84 angstrom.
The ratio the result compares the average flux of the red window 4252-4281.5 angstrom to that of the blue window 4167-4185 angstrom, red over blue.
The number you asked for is 1.06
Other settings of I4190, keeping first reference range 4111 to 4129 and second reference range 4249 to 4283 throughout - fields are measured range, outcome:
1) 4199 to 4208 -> 0.9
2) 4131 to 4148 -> 1.2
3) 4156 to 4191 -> 0.8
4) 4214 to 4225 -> -0.7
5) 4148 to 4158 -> 1.0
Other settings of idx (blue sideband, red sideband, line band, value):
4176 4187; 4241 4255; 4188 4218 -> -1.09 angstrom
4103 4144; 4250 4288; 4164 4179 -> -0.34 angstrom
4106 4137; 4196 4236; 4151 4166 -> 0.27 angstrom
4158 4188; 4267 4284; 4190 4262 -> -2.57 angstrom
